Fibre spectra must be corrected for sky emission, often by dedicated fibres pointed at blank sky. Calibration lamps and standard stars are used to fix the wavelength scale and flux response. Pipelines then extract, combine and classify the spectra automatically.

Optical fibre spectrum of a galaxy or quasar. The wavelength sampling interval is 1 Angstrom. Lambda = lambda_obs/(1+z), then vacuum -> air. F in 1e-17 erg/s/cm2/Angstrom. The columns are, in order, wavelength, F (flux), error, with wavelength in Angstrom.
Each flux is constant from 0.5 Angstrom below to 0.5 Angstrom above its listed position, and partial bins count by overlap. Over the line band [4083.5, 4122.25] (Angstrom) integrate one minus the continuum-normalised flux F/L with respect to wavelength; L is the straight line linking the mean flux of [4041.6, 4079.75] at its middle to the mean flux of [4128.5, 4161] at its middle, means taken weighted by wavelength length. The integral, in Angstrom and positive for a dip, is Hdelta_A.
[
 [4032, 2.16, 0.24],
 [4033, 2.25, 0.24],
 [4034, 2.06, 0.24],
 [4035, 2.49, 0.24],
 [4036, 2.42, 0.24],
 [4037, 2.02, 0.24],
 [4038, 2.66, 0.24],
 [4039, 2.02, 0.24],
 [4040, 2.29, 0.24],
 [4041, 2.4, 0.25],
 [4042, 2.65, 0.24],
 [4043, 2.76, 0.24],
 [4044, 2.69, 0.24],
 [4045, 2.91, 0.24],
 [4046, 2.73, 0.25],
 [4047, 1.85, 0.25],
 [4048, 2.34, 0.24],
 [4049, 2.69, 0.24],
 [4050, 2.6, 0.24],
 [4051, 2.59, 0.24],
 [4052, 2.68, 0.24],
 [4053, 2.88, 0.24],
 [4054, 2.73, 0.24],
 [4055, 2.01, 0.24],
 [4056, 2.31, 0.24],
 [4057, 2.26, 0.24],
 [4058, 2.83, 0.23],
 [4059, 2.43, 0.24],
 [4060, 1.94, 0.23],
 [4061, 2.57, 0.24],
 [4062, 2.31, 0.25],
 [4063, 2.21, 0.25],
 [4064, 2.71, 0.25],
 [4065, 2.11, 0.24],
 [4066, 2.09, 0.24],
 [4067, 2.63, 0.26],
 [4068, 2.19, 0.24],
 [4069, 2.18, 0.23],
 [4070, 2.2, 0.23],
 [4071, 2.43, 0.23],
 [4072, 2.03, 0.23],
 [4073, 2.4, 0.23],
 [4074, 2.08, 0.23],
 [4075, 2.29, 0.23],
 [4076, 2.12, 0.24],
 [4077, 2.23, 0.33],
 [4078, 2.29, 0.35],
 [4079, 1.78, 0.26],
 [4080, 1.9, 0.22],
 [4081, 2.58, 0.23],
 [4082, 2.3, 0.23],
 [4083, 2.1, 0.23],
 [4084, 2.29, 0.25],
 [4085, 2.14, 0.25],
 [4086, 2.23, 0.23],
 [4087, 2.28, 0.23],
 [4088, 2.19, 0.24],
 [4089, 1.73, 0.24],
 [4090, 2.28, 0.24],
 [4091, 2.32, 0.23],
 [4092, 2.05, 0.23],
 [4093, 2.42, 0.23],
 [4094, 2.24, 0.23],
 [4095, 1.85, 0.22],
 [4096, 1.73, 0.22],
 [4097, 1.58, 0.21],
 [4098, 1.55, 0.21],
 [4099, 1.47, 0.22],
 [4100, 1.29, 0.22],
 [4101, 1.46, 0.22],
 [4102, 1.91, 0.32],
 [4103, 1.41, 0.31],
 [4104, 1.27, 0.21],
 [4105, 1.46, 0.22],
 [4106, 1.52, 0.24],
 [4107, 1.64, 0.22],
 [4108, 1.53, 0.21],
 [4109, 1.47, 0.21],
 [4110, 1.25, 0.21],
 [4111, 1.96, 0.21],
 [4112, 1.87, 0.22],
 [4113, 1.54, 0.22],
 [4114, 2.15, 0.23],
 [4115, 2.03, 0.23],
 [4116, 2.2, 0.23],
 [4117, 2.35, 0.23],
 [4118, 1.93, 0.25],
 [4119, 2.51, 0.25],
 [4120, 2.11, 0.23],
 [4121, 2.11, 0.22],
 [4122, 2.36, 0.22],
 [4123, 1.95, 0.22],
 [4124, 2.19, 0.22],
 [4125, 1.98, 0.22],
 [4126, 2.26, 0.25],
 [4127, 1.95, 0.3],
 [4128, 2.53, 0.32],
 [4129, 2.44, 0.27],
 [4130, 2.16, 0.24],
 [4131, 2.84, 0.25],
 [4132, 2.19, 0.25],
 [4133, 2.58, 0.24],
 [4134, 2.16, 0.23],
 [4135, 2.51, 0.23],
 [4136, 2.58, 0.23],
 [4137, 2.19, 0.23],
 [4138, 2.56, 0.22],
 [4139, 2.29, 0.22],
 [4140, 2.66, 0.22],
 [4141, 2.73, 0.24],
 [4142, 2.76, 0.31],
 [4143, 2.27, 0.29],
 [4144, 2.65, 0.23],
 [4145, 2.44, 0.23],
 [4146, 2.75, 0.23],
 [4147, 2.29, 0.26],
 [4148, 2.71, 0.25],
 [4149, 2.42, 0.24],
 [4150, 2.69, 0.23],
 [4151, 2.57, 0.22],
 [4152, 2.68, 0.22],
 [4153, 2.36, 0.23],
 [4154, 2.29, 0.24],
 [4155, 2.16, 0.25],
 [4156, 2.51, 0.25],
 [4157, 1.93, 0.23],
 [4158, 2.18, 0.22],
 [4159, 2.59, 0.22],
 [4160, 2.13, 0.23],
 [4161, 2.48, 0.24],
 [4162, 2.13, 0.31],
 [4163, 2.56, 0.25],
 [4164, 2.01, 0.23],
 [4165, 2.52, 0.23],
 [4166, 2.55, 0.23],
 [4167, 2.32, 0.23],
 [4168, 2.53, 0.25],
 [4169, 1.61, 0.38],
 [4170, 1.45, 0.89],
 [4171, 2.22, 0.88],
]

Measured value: 8.49 Angstrom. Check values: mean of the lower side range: 2.38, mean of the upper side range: 2.45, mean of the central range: 1.89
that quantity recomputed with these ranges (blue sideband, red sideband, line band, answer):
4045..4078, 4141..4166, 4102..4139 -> 5.5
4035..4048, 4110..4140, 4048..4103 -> 3.8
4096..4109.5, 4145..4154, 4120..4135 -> -1.5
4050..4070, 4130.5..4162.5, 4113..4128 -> 1.8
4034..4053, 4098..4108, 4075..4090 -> -2.7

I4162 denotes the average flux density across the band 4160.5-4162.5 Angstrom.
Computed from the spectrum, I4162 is 2.3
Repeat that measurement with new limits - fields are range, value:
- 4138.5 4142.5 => 2.61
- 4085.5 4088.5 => 2.23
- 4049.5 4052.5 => 2.62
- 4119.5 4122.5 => 2.19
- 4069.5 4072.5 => 2.22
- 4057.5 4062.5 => 2.42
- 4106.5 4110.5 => 1.47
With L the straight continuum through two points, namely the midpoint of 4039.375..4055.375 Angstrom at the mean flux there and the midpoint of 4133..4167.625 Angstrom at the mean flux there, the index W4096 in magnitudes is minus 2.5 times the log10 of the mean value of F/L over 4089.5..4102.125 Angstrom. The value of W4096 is 0.321 mag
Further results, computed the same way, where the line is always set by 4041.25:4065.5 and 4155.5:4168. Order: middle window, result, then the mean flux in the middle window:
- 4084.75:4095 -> 0.12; 2.17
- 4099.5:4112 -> 0.50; 1.53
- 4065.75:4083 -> 0.11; 2.22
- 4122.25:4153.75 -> -0.03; 2.43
